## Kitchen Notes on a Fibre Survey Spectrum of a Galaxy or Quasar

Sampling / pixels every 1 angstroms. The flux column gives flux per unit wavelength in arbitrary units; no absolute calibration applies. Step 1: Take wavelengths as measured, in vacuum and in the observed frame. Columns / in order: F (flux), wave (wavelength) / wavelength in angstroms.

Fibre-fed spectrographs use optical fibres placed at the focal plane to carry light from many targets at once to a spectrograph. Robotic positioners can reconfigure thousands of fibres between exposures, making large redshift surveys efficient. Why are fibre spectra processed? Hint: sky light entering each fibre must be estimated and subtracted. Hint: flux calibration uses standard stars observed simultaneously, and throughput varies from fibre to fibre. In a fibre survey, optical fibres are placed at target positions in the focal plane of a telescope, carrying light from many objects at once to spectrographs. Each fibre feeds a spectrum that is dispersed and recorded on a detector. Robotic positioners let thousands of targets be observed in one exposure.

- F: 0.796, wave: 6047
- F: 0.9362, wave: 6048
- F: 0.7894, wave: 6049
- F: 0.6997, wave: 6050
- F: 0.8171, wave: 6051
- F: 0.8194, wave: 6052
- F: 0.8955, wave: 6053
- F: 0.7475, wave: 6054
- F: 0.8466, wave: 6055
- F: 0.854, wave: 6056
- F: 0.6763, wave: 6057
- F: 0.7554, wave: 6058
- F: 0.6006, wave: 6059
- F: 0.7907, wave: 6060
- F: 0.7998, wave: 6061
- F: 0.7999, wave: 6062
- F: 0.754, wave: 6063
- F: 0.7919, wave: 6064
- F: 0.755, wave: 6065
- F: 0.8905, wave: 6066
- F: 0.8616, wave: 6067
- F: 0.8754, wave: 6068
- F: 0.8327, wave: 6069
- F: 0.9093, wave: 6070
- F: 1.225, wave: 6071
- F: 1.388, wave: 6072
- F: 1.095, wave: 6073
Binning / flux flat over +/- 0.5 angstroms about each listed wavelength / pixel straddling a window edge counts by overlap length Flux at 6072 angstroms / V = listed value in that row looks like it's 1.388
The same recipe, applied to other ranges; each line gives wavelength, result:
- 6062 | 0.7999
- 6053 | 0.8955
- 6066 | 0.8905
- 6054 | 0.7475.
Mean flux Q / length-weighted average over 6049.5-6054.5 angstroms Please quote 0.796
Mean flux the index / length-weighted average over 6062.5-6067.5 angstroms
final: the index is 0.811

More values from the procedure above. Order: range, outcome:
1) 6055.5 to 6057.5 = 0.765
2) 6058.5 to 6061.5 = 0.73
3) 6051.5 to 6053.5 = 0.857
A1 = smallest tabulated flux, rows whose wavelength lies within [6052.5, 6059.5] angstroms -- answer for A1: 0.6006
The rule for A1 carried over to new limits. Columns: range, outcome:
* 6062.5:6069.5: 0.754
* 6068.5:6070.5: 0.8327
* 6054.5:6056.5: 0.8466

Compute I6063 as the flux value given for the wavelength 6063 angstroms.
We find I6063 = 0.754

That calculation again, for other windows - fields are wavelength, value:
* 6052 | 0.8194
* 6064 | 0.7919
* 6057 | 0.6763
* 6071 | 1.225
